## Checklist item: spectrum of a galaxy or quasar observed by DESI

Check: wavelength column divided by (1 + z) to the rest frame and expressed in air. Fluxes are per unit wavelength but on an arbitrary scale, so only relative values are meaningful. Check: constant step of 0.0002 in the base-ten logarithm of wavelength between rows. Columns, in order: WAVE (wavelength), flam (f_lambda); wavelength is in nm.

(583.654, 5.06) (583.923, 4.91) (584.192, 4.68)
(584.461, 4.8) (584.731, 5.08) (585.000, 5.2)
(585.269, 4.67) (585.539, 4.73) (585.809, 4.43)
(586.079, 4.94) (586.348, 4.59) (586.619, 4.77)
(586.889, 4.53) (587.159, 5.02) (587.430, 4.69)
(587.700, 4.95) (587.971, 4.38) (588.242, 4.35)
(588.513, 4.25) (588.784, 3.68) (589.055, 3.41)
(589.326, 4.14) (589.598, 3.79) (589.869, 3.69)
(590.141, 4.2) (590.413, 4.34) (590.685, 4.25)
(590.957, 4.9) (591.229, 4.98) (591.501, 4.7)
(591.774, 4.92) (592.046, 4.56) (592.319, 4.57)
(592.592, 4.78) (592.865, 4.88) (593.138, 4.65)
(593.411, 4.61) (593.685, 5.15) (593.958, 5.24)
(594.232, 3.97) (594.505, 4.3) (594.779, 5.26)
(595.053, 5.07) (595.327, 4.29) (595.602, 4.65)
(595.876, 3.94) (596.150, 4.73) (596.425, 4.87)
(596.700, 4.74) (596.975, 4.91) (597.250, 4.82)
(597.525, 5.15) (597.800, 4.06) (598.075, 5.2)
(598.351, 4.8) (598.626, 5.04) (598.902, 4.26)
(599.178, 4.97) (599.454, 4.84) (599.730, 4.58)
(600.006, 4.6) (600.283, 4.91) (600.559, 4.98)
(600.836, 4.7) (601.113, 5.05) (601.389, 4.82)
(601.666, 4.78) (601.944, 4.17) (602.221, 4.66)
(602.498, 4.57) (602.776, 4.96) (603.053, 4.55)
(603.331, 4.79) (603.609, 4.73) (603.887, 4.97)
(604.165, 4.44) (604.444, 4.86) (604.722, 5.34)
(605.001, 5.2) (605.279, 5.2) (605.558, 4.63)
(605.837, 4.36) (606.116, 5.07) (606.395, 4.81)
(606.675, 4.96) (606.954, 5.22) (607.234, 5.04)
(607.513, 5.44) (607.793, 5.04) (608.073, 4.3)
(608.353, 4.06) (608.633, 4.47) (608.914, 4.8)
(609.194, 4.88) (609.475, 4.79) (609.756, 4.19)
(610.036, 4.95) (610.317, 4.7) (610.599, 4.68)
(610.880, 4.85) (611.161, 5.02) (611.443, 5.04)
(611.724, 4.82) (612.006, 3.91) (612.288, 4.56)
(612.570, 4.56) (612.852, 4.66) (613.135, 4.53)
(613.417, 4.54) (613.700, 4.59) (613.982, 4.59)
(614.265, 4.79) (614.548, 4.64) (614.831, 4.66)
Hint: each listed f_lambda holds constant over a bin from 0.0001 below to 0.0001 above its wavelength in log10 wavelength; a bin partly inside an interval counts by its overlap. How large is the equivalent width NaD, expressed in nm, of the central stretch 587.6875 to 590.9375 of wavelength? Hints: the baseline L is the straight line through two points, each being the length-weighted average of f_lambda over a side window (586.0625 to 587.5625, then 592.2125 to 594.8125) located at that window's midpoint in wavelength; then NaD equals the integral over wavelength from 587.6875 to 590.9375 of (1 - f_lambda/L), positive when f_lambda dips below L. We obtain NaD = 0.43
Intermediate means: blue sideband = 4.74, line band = 4.12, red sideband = 4.72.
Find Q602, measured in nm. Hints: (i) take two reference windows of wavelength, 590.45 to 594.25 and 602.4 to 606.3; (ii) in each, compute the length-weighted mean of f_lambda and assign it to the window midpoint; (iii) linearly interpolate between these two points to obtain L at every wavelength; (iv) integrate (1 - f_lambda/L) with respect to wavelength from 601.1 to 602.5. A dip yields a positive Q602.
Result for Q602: 0.05 nm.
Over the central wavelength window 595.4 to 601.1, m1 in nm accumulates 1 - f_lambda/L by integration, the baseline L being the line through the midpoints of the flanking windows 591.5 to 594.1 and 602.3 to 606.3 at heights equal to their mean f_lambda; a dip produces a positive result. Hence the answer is 0.09 nm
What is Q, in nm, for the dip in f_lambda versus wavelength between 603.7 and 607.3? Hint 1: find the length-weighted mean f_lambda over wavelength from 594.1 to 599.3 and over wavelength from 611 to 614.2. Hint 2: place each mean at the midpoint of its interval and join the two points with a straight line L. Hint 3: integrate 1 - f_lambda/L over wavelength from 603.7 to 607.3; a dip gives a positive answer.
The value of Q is -0.21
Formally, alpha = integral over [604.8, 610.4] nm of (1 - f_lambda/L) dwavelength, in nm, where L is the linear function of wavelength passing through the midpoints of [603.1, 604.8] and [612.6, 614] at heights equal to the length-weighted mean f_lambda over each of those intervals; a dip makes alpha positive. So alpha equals -0.10 nm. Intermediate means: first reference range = 4.82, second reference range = 4.58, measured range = 4.81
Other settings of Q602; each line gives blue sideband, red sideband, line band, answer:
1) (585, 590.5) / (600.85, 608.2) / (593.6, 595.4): -0.07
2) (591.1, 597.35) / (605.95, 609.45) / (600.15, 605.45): -0.03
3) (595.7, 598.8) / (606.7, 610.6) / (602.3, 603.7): 0.01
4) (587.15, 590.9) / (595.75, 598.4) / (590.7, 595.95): -0.26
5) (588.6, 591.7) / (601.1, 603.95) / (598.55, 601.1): -0.09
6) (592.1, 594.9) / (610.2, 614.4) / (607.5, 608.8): 0.02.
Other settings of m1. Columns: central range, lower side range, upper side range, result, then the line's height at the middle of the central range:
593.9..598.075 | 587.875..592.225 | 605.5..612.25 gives -0.23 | 4.43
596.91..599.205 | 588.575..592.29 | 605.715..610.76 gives -0.15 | 4.49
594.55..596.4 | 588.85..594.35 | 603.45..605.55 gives -0.01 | 4.62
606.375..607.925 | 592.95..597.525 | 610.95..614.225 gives -0.15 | 4.66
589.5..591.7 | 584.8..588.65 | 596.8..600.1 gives 0.15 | 4.71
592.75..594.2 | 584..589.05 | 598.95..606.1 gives -0.05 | 4.69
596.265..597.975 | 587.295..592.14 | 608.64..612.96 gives -0.12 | 4.46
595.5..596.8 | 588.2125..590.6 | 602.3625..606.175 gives -0.06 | 4.36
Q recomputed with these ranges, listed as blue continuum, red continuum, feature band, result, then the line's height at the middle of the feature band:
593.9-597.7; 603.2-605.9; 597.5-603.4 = 0.06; 4.78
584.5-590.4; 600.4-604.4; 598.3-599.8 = -0.03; 4.67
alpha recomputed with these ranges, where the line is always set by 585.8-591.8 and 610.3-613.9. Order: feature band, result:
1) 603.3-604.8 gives -0.09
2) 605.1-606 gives -0.03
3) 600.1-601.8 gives -0.12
